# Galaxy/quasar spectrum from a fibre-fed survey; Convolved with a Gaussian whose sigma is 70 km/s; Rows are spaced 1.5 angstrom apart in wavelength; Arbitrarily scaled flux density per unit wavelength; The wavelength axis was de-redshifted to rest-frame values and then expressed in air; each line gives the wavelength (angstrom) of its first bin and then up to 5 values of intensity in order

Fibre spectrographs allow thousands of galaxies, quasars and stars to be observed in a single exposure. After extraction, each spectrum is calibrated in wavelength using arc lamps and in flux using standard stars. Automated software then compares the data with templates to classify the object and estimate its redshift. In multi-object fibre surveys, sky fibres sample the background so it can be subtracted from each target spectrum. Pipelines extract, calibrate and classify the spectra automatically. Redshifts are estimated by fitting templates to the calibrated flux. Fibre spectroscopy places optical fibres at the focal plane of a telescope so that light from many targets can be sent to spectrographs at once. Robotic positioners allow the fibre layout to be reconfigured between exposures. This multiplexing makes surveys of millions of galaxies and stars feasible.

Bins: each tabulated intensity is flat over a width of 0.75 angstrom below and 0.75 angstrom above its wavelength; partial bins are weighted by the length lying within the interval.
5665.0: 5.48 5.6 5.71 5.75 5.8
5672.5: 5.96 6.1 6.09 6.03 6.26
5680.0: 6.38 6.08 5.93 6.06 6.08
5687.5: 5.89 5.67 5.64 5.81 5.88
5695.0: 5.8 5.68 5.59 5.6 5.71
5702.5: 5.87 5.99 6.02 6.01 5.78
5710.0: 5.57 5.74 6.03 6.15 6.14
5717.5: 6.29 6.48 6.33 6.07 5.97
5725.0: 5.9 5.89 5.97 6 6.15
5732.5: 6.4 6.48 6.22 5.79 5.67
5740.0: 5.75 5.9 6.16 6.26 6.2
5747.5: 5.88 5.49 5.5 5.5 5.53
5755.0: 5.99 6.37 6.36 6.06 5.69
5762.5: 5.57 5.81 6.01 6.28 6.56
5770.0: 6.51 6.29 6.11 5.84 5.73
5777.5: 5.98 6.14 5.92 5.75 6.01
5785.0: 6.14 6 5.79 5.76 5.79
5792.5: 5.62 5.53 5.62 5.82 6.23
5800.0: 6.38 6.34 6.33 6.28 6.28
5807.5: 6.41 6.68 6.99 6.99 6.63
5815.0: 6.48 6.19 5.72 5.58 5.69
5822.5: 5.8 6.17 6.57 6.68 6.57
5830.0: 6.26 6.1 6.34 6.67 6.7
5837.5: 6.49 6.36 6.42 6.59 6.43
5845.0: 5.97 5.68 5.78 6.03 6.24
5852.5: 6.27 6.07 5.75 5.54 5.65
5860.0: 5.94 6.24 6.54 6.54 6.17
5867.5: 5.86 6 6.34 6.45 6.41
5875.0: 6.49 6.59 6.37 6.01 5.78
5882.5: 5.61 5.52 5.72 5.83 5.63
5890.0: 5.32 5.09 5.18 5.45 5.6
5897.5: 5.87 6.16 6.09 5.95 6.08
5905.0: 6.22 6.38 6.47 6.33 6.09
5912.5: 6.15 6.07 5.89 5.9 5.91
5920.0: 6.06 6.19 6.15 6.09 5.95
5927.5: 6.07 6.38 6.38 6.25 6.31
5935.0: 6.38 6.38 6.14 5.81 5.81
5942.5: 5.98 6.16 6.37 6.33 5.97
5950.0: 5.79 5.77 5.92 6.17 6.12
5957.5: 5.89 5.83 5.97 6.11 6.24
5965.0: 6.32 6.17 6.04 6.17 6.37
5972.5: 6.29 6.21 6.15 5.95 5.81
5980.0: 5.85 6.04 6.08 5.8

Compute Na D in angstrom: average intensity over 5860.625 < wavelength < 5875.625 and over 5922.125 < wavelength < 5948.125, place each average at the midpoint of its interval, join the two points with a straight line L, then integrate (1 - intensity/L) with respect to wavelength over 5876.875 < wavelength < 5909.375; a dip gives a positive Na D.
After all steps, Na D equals 2.1 angstrom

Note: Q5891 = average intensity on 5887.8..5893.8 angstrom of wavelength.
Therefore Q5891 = 5.3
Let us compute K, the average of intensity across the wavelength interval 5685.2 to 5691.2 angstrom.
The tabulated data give 5.82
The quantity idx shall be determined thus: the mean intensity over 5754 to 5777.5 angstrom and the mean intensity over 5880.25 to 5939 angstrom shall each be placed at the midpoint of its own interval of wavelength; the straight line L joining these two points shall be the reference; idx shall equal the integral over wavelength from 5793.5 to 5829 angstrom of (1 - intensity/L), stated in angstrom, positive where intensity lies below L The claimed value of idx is -1.24 angstrom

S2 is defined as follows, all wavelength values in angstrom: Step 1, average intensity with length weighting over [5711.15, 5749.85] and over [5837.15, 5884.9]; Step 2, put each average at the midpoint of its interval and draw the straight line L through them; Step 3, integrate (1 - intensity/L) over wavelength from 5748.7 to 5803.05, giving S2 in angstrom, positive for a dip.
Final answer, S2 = 1.1 angstrom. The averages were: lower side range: 6.05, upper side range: 6.12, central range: 5.95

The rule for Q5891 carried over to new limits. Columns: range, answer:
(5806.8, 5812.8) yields 6.77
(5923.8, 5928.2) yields 6.04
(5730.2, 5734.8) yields 6.34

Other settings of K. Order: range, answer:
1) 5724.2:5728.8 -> 5.92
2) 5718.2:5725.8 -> 6.15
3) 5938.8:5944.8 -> 5.94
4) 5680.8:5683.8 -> 6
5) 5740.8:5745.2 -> 6.11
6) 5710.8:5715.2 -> 5.97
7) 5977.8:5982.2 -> 5.9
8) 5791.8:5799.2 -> 5.76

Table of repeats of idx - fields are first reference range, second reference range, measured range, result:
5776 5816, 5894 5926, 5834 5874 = -0.58 angstrom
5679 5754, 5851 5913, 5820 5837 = -0.96 angstrom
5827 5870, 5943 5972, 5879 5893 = 1.31 angstrom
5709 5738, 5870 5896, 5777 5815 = -1.07 angstrom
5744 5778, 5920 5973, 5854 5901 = 1.07 angstrom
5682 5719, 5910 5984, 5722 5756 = -0.14 angstrom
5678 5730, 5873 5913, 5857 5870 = -0.33 angstrom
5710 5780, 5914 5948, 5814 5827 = -0.02 angstrom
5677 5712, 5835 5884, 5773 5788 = 0.19 angstrom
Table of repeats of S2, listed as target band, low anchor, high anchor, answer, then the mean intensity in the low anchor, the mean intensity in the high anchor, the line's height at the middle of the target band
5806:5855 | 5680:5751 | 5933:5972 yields -2.2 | 5.95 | 6.1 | 6.02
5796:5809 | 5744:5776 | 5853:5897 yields -0.7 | 5.98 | 5.92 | 5.96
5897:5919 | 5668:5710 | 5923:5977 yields -0.1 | 5.9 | 6.12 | 6.08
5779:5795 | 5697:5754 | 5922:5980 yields 0.4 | 5.95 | 6.11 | 5.99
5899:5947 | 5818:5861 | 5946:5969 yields -0.5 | 6.15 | 6.05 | 6.08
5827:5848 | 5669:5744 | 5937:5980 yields -1.1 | 5.97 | 6.06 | 6.02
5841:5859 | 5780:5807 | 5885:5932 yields -0.1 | 5.98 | 5.96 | 5.97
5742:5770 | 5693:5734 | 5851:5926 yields 0.0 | 5.97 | 6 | 5.98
